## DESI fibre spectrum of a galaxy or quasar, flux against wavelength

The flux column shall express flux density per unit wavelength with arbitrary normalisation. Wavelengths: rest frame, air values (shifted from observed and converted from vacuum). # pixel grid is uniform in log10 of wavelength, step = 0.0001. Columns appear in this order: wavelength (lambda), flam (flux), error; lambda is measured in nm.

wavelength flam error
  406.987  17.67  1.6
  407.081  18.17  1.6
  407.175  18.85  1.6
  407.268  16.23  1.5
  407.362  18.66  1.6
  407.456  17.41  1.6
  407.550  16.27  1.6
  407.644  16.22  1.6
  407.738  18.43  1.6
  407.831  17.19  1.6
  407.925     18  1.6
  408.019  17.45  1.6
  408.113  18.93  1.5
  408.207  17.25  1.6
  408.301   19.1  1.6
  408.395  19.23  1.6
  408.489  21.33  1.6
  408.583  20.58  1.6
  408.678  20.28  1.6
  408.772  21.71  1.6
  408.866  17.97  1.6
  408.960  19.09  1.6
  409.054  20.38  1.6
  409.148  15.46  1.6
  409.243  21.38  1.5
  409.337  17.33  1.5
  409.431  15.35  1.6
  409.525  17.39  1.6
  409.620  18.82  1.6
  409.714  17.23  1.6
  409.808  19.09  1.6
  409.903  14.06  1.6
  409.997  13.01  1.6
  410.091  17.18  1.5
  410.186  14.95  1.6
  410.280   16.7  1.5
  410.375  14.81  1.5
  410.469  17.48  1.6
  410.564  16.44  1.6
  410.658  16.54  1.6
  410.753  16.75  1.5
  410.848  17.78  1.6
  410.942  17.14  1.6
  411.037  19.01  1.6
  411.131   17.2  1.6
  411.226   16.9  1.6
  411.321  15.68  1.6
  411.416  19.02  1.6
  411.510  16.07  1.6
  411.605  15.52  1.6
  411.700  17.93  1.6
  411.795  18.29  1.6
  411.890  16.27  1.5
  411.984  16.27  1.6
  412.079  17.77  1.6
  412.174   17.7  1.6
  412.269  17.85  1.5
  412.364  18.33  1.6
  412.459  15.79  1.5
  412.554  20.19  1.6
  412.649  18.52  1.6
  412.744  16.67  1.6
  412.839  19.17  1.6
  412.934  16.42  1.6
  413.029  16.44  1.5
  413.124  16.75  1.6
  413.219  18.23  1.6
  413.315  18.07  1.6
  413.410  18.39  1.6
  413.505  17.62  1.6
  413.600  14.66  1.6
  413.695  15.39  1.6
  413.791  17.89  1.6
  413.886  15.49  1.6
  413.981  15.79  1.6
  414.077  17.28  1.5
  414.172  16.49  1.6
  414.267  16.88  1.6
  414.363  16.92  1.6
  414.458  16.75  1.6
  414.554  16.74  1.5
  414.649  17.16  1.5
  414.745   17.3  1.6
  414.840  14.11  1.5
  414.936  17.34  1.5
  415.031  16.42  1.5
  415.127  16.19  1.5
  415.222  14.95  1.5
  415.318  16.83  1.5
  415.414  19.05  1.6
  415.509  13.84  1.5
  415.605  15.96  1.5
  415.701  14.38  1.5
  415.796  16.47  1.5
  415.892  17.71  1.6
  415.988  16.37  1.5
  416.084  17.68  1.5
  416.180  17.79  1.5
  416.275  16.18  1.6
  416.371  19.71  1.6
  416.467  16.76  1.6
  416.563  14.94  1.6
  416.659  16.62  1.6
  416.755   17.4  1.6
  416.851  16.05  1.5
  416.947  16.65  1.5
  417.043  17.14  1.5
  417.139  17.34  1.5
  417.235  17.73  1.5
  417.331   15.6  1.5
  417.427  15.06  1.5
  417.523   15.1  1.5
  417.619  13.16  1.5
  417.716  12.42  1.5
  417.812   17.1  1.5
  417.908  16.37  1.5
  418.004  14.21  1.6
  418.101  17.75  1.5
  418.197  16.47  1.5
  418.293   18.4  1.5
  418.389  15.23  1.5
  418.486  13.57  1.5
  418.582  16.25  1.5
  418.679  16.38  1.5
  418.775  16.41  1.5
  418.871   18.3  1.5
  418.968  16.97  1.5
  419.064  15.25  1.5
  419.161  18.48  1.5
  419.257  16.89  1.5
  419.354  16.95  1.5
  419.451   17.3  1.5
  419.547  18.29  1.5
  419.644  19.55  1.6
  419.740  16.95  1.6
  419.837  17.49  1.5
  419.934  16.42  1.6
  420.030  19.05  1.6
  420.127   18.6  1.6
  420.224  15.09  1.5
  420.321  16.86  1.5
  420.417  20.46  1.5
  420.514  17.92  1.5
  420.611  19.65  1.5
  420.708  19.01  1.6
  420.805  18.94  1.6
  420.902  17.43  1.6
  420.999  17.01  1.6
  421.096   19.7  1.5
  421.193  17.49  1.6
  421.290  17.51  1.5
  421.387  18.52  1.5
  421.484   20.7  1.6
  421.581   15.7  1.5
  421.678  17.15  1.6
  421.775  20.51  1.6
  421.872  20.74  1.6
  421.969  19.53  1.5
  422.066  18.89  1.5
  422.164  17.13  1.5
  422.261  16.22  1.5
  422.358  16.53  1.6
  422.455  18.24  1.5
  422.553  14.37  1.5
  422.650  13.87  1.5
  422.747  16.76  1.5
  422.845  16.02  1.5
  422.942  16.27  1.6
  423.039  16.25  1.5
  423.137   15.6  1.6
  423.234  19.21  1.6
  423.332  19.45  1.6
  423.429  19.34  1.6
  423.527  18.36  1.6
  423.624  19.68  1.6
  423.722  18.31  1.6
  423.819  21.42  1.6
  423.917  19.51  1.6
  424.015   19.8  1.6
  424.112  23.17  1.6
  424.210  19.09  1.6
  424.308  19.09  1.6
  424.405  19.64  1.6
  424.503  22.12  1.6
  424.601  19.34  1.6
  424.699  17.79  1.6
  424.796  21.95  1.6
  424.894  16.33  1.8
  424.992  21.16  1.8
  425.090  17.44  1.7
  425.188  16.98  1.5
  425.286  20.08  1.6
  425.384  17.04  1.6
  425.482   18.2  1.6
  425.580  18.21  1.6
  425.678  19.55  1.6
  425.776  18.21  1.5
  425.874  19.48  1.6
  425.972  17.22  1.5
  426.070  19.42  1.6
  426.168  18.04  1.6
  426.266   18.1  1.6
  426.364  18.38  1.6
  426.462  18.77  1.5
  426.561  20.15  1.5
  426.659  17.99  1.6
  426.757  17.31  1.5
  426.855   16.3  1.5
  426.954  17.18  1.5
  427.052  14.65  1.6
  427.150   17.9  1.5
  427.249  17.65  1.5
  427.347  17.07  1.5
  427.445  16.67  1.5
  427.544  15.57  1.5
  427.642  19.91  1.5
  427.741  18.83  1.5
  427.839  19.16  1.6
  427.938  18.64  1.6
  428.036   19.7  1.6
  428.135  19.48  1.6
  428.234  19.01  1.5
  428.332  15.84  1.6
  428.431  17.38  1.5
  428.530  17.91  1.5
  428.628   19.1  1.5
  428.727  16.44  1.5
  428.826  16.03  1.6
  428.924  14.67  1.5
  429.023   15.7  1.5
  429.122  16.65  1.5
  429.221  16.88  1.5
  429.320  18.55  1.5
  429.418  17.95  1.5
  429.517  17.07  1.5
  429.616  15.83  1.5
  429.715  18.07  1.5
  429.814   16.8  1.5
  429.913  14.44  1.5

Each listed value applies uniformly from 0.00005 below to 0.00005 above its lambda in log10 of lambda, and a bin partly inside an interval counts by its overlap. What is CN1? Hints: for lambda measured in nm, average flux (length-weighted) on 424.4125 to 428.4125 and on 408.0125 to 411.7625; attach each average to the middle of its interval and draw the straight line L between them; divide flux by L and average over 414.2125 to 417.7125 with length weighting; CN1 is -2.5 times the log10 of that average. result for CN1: 0.09 mag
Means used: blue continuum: 17.6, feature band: 16.4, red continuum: 18.3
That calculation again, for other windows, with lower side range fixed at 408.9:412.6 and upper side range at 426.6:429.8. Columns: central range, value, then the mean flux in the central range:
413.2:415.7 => 0.045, 16.5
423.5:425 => -0.142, 19.8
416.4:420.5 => 0.039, 16.7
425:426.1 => -0.064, 18.4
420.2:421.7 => -0.050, 18.1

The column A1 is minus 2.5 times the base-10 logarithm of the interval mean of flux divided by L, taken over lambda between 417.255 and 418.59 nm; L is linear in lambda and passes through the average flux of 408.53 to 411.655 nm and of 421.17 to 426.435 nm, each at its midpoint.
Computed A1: 0.16 mag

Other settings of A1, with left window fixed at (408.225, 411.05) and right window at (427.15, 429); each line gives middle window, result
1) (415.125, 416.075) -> 0.10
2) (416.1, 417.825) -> 0.09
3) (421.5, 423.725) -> 0.01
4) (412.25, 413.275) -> 0.01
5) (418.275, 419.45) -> 0.07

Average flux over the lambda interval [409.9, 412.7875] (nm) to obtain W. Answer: 16.9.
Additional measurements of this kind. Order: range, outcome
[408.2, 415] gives 17.4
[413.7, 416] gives 16.4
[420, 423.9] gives 18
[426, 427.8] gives 17.8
